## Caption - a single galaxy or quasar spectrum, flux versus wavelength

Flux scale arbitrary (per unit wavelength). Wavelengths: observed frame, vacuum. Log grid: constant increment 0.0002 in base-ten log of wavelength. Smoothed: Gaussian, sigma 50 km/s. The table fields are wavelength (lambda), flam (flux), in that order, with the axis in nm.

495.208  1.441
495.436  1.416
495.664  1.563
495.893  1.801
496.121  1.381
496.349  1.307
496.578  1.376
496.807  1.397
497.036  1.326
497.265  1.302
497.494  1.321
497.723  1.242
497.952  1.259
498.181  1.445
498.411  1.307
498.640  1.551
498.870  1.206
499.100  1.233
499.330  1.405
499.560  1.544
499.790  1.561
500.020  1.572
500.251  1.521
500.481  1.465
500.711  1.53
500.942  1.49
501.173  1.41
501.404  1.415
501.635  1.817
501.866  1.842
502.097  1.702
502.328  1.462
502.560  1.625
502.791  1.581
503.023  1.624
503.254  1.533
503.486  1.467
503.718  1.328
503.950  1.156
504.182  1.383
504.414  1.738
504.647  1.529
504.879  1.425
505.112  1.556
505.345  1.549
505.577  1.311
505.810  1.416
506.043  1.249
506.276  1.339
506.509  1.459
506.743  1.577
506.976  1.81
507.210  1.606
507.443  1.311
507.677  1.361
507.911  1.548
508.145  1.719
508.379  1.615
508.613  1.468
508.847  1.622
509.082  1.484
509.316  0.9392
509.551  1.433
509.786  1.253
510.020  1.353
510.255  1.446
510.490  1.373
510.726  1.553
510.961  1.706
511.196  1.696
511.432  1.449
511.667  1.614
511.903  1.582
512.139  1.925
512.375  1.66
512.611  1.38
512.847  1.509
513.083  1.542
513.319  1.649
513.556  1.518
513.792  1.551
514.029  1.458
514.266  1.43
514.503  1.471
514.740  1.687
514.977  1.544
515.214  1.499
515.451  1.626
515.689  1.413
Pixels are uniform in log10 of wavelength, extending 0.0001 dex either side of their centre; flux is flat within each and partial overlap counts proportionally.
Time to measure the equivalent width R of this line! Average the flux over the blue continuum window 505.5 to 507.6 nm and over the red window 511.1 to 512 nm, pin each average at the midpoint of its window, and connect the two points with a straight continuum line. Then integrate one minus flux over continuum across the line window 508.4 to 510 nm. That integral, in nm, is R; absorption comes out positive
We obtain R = 0.15 nm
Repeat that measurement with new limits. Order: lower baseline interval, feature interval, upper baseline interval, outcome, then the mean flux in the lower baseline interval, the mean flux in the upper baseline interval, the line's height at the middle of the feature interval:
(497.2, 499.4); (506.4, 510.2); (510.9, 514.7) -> 0.06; 1.33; 1.57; 1.5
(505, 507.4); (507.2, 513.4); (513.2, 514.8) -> 0.00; 1.48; 1.53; 1.51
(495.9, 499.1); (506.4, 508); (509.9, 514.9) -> -0.05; 1.35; 1.55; 1.48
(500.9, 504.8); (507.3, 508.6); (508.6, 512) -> -0.02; 1.54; 1.46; 1.49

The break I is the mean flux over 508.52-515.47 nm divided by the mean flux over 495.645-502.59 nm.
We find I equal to 1.04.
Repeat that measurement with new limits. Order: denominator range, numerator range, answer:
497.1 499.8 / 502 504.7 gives 1.11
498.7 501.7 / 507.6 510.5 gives 0.98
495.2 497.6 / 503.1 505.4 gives 1.03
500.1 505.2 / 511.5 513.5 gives 1.05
